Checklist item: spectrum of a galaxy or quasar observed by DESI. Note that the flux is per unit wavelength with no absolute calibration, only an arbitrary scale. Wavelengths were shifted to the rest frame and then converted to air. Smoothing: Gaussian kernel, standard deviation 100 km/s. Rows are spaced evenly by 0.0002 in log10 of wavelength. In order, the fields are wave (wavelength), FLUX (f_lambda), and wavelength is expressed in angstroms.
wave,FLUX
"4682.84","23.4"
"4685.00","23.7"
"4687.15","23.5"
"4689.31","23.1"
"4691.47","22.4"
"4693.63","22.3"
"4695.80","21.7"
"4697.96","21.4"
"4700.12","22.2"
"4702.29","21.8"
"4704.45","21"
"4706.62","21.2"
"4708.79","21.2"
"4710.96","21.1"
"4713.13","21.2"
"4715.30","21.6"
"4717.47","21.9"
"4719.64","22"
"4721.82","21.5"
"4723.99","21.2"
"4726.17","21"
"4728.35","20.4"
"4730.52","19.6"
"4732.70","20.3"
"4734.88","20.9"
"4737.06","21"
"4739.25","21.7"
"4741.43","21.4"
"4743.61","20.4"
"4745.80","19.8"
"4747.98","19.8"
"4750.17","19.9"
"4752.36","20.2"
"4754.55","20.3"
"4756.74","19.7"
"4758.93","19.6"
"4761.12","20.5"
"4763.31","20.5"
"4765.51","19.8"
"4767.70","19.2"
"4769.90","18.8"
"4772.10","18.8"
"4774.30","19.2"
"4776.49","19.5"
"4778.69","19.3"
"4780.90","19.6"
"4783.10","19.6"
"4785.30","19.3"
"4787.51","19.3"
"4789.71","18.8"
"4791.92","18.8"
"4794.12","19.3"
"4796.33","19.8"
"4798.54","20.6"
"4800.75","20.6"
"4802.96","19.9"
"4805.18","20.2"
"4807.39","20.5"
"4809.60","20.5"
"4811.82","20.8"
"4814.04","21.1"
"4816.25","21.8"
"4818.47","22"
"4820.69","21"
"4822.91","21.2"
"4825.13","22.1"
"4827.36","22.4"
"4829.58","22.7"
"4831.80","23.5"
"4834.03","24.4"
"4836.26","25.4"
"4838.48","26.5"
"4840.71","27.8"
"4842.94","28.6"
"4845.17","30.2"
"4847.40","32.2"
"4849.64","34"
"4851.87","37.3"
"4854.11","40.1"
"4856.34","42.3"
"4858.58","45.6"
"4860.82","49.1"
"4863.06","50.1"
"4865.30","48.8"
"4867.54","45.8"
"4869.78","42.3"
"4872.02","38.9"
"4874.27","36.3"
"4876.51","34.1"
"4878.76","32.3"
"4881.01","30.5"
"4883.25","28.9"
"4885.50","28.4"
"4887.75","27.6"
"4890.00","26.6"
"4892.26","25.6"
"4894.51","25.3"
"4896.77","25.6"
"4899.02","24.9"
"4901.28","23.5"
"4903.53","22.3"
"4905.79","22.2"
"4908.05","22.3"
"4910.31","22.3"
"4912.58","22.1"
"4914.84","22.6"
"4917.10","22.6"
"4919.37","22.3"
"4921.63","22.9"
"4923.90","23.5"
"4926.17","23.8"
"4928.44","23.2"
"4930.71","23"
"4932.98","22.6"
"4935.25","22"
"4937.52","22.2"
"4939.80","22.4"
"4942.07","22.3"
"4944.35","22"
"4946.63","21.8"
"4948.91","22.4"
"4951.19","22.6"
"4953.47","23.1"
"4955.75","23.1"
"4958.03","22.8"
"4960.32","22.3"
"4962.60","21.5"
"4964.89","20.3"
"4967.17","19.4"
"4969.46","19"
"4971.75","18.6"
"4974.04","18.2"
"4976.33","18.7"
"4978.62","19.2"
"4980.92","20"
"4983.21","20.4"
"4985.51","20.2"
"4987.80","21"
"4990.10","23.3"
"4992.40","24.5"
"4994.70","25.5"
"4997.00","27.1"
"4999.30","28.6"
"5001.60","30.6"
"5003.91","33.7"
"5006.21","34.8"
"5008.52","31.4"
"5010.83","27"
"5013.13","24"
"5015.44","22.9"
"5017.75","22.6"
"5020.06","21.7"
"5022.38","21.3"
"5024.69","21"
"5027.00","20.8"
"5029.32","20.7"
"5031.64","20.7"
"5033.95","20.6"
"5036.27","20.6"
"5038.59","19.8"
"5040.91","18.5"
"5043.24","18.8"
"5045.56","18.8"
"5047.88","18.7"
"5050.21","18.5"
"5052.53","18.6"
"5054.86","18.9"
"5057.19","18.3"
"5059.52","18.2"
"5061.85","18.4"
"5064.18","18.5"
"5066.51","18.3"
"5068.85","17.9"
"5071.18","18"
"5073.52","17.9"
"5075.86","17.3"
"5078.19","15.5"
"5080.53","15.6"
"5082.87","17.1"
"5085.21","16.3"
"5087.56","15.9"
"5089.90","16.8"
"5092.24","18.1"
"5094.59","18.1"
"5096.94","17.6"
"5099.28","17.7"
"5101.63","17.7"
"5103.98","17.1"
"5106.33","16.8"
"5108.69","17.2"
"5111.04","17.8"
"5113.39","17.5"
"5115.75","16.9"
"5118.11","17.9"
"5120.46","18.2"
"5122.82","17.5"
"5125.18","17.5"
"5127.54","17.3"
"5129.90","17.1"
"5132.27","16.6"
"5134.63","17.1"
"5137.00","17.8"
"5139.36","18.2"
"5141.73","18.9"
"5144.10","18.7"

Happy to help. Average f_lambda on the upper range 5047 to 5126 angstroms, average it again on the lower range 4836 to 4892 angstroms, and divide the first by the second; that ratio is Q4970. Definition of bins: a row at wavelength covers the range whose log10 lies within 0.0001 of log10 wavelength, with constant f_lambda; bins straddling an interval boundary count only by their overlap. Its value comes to 0.49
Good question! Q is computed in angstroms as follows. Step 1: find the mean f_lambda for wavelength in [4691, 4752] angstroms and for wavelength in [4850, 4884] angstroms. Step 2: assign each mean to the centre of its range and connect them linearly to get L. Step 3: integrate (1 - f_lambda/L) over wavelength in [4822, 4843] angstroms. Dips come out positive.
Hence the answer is 6.7 angstroms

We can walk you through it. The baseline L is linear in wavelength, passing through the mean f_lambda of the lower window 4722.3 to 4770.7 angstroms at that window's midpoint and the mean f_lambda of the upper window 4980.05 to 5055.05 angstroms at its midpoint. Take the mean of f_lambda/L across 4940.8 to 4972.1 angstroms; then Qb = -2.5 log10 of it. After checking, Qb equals 0.04 mag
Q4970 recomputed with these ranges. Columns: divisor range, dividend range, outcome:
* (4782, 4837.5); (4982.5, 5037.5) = 1.16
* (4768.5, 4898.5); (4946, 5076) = 0.79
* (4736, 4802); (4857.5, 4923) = 1.55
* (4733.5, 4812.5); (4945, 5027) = 1.17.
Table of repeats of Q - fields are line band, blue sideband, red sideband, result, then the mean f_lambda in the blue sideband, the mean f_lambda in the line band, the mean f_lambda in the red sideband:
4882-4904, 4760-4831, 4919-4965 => -4.3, 20.3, 26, 22.5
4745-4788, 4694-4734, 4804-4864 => 8.4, 21.3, 19.6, 28.6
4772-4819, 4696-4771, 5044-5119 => 0.4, 20.7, 20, 17.6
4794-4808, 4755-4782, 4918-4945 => 0.0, 19.6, 20.2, 22.7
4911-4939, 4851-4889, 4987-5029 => 9.0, 38.7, 22.7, 25.6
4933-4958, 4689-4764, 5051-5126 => -4.6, 21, 22.4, 17.5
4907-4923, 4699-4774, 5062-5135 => -2.9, 20.6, 22.5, 17.3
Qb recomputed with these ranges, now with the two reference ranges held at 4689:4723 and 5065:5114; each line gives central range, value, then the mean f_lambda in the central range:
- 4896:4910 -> -0.20 mag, 23.4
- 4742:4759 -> 0.06 mag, 20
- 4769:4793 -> 0.09 mag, 19.2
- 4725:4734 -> 0.06 mag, 20.3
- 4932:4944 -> -0.17 mag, 22.3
